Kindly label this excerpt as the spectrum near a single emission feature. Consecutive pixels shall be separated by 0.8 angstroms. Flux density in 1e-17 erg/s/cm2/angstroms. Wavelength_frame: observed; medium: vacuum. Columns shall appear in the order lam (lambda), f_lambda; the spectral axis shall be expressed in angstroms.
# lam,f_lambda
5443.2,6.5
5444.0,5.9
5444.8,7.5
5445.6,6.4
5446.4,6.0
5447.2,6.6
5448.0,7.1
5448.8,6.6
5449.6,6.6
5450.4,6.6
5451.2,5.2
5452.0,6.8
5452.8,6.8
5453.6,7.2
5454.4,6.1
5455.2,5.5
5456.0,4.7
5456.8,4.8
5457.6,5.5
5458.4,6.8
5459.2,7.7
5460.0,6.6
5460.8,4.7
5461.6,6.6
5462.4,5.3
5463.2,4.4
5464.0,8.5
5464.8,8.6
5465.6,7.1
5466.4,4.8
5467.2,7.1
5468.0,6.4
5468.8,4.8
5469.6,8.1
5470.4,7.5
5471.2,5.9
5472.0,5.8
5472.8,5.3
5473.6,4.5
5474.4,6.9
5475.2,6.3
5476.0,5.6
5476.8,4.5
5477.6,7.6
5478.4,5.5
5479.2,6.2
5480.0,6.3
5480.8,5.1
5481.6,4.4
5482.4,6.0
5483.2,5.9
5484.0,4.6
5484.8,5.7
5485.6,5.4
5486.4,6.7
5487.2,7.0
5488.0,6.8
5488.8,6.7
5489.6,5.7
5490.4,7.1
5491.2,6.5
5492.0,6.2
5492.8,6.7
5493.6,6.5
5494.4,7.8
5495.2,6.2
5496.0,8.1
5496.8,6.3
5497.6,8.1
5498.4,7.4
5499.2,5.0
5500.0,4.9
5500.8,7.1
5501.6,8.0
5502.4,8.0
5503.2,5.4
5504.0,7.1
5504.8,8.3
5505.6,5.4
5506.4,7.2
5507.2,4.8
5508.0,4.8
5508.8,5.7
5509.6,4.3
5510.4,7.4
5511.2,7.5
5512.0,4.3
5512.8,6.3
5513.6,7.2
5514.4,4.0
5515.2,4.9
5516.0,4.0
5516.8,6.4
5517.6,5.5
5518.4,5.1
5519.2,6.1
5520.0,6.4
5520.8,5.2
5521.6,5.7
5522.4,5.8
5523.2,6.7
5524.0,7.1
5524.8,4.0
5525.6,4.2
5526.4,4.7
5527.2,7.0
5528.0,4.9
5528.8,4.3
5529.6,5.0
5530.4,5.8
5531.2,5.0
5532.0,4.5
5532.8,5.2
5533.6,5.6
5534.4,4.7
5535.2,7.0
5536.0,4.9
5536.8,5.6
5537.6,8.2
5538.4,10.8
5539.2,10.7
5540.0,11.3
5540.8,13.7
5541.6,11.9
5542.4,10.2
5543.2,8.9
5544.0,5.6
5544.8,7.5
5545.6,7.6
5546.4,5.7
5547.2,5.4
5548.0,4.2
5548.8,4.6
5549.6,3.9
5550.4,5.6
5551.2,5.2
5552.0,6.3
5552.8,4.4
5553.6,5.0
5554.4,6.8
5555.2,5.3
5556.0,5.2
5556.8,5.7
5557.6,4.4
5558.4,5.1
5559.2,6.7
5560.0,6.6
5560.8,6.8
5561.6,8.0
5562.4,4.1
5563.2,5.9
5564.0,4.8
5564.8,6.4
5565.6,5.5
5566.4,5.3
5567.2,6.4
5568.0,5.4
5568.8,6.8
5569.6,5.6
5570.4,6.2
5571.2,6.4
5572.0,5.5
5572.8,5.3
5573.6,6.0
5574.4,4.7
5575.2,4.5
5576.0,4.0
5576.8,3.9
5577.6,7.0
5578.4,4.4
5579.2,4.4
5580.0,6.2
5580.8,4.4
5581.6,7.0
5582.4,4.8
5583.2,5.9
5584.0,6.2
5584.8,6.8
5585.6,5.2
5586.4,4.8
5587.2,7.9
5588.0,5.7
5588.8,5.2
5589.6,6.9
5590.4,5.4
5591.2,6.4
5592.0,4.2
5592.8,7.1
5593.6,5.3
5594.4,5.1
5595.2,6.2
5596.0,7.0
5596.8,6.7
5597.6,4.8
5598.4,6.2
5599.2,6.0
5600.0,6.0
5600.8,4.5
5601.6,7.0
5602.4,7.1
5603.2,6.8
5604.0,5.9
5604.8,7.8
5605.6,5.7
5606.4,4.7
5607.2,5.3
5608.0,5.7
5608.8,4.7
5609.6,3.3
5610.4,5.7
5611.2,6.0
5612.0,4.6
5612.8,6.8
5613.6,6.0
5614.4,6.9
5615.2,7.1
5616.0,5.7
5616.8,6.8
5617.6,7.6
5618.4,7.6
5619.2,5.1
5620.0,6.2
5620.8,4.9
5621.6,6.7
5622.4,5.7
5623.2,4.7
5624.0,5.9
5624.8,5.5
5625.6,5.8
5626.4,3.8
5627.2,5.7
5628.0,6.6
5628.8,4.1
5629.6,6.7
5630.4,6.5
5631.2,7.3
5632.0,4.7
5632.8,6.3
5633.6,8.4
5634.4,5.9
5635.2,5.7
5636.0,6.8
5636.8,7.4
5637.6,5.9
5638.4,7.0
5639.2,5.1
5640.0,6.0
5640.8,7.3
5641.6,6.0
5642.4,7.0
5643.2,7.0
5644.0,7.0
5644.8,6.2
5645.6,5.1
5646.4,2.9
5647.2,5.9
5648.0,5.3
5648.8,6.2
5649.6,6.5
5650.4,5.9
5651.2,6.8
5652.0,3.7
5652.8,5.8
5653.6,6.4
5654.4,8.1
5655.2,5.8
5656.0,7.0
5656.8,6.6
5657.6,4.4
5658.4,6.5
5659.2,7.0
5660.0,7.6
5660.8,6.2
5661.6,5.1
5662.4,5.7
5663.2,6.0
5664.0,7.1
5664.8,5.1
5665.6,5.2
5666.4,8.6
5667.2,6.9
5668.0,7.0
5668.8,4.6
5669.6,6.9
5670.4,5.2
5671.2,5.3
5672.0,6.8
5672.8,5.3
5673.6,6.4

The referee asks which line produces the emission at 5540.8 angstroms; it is H-beta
